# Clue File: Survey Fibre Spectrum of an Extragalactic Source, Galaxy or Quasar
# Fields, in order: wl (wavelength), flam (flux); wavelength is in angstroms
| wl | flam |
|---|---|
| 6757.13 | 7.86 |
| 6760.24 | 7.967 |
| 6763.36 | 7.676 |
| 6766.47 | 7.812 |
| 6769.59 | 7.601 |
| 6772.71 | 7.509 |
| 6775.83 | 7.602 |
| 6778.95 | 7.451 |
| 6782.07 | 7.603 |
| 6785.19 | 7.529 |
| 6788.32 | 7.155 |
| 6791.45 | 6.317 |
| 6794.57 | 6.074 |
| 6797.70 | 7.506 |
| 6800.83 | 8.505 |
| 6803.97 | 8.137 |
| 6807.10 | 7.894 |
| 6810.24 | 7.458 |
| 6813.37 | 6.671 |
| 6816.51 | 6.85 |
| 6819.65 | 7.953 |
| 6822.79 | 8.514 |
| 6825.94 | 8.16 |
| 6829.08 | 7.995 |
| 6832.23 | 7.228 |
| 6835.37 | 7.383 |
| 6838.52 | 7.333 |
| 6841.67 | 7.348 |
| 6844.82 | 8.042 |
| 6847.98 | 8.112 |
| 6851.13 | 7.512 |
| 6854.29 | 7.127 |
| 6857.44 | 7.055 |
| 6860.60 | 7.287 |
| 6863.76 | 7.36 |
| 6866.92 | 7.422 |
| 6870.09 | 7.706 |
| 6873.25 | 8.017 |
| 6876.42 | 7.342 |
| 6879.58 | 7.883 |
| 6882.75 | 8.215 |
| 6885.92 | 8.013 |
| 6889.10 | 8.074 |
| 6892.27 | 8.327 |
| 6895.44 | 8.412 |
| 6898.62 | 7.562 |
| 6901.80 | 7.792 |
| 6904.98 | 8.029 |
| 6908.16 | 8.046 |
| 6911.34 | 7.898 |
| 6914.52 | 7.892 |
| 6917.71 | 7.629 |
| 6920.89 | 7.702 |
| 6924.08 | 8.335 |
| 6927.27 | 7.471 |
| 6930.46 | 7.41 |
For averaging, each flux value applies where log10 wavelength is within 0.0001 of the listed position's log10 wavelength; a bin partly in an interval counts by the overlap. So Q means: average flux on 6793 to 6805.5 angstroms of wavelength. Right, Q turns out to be 7.55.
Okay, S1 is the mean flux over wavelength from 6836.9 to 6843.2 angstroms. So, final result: 7.34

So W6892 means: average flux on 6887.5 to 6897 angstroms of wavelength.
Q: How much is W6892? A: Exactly 8.27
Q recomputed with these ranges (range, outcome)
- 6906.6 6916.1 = 7.95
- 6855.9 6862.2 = 7.17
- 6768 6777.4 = 7.57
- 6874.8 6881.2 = 7.62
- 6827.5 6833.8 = 7.62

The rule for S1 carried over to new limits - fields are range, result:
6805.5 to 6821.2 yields 7.37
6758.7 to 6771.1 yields 7.76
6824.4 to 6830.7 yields 8.07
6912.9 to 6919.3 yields 7.76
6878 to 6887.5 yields 8.04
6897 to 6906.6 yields 7.79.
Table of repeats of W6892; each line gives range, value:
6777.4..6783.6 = 7.53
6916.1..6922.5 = 7.67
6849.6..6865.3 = 7.27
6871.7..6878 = 7.68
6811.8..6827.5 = 7.63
